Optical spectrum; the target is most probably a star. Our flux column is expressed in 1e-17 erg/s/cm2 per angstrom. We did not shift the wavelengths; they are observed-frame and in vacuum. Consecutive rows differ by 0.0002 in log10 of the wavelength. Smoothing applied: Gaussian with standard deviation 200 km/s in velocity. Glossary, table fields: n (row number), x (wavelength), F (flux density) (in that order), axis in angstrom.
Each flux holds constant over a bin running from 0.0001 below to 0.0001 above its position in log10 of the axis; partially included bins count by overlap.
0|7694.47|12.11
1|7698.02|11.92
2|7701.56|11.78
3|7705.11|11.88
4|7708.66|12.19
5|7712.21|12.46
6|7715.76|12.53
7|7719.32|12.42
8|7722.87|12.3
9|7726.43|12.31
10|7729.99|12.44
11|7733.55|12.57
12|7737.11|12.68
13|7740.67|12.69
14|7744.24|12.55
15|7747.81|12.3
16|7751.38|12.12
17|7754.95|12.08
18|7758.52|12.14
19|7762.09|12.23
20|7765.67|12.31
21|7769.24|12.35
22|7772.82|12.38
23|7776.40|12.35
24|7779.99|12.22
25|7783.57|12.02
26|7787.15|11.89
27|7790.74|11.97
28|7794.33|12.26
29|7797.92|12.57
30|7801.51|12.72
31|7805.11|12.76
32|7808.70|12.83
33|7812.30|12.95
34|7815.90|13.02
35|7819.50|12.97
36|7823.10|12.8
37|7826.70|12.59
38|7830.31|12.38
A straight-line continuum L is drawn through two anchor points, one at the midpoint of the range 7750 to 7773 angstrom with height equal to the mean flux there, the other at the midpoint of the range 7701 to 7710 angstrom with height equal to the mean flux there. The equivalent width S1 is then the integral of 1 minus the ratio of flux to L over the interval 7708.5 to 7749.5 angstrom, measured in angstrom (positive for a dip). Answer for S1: -1.3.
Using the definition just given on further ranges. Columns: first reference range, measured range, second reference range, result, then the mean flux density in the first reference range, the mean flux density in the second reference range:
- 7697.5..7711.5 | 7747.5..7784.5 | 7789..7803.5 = 0.07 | 12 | 12.4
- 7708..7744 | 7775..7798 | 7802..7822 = 1.11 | 12.5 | 12.9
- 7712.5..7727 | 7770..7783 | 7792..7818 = 0.33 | 12.4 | 12.7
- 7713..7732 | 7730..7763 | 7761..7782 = -0.07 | 12.4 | 12.3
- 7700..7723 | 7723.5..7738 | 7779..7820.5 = -0.22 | 12.2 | 12.5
